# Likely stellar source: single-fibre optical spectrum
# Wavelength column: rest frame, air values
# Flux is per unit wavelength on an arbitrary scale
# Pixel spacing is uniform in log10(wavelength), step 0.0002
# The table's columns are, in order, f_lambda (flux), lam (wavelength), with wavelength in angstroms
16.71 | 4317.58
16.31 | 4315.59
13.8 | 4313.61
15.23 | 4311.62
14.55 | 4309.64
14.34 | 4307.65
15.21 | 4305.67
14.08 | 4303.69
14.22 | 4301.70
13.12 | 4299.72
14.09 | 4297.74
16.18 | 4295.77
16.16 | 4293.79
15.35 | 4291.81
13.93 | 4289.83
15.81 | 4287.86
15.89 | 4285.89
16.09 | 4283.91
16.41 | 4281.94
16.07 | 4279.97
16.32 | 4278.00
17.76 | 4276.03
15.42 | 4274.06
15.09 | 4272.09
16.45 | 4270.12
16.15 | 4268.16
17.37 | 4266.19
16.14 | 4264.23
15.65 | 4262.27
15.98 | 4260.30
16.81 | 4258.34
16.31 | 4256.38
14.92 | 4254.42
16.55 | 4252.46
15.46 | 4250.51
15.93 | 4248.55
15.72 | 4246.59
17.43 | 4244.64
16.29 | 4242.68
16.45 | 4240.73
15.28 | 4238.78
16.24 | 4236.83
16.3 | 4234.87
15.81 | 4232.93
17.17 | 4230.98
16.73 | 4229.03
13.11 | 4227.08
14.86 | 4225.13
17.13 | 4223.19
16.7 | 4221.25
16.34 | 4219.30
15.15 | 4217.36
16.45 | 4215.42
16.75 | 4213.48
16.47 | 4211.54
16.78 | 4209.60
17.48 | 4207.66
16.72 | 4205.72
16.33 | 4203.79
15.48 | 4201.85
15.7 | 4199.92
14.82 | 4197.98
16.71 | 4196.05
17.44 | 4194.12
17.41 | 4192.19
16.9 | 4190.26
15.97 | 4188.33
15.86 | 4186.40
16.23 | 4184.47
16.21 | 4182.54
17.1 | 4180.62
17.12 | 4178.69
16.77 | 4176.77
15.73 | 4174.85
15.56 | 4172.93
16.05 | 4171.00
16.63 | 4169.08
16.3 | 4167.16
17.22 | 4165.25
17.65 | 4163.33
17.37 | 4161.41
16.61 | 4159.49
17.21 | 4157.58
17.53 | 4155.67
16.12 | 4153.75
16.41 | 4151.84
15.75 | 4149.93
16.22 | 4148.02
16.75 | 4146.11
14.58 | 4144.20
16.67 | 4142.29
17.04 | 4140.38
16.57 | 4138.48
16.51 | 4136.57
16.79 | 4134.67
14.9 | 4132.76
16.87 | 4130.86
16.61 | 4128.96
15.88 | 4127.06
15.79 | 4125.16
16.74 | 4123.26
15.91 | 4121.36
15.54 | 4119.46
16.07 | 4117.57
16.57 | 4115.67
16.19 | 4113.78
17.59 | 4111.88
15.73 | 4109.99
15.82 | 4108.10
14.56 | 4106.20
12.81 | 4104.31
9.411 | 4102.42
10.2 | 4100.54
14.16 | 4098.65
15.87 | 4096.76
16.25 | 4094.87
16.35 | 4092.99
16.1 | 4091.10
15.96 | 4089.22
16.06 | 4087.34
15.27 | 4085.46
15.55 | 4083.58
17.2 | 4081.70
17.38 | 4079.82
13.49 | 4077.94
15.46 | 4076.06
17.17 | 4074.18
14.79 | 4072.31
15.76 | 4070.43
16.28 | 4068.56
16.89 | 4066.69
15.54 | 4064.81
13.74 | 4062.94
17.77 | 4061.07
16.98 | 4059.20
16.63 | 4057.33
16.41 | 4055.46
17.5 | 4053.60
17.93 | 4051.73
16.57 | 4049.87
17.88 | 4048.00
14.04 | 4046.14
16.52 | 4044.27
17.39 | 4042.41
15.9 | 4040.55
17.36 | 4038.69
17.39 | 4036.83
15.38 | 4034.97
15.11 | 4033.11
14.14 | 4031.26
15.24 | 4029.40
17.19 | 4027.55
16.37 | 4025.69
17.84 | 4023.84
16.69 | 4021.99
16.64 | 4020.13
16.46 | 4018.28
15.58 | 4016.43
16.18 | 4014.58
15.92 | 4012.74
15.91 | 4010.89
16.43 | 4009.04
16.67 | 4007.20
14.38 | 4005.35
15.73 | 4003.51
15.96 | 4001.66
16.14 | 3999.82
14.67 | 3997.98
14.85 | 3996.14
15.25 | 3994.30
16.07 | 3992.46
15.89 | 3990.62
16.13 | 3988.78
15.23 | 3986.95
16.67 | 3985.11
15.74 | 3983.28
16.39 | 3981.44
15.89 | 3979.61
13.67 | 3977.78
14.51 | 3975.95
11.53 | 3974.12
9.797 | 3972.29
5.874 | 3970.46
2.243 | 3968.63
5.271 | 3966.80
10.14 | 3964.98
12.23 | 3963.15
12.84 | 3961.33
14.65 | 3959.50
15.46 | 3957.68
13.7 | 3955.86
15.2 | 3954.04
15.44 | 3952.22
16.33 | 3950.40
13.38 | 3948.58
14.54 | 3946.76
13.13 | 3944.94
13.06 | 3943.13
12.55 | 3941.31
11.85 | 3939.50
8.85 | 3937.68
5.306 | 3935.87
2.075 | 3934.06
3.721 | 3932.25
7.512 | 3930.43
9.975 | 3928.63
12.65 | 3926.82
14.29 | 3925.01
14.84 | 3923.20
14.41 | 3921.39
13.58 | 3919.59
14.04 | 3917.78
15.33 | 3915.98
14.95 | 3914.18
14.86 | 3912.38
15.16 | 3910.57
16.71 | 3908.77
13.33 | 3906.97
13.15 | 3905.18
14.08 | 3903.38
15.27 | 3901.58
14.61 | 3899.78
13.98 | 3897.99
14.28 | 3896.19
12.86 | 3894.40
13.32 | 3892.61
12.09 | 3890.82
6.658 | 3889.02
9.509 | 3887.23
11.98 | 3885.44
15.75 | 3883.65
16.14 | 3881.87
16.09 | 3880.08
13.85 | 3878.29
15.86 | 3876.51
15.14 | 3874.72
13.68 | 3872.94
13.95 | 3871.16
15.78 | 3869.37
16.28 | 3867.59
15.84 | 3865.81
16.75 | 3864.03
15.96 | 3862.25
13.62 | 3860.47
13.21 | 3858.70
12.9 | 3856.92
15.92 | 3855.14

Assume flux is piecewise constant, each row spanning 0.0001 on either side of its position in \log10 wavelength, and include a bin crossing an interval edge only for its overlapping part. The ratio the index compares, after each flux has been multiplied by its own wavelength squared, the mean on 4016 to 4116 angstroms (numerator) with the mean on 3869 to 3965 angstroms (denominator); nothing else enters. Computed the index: 1.3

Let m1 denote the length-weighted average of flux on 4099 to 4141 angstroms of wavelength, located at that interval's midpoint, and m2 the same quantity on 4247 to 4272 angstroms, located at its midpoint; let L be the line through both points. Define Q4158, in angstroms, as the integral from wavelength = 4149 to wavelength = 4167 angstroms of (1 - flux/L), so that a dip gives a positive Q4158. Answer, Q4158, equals -1.4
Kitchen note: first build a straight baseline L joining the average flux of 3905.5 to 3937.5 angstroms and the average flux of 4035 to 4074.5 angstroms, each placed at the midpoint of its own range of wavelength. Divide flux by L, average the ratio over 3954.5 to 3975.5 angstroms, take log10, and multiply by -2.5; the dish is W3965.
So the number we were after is 0.255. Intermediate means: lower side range 11.9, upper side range 16.5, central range 10.5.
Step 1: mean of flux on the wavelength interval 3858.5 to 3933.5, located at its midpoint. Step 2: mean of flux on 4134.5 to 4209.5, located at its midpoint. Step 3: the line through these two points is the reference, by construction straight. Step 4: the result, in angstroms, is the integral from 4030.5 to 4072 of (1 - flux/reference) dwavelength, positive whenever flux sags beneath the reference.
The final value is -2.9 angstroms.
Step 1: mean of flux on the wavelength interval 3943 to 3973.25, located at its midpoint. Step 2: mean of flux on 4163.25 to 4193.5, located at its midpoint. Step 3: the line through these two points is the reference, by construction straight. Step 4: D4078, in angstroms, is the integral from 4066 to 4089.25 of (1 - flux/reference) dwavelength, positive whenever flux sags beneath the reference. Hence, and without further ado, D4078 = -2.4 angstroms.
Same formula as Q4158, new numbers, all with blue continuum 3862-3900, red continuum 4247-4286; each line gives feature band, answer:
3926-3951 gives 7.1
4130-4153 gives -1.2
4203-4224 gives -1.0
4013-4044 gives -3.0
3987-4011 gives -1.6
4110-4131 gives -1.3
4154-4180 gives -1.9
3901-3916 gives -0.5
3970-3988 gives 1.0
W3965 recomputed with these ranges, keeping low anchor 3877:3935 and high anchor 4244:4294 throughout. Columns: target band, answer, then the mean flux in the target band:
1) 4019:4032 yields -0.175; 16.3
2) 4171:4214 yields -0.072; 16.4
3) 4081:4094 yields -0.115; 16.1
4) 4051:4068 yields -0.168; 16.6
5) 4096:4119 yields 0.002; 14.6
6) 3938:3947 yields 0.045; 12.6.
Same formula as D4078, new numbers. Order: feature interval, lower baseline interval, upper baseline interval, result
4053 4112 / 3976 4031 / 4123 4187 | 2.5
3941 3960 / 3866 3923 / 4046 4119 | 0.3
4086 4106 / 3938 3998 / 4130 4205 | 1.2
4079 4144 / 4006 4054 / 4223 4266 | 2.3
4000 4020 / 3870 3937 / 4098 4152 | -2.6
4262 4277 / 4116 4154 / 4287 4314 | -1.3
